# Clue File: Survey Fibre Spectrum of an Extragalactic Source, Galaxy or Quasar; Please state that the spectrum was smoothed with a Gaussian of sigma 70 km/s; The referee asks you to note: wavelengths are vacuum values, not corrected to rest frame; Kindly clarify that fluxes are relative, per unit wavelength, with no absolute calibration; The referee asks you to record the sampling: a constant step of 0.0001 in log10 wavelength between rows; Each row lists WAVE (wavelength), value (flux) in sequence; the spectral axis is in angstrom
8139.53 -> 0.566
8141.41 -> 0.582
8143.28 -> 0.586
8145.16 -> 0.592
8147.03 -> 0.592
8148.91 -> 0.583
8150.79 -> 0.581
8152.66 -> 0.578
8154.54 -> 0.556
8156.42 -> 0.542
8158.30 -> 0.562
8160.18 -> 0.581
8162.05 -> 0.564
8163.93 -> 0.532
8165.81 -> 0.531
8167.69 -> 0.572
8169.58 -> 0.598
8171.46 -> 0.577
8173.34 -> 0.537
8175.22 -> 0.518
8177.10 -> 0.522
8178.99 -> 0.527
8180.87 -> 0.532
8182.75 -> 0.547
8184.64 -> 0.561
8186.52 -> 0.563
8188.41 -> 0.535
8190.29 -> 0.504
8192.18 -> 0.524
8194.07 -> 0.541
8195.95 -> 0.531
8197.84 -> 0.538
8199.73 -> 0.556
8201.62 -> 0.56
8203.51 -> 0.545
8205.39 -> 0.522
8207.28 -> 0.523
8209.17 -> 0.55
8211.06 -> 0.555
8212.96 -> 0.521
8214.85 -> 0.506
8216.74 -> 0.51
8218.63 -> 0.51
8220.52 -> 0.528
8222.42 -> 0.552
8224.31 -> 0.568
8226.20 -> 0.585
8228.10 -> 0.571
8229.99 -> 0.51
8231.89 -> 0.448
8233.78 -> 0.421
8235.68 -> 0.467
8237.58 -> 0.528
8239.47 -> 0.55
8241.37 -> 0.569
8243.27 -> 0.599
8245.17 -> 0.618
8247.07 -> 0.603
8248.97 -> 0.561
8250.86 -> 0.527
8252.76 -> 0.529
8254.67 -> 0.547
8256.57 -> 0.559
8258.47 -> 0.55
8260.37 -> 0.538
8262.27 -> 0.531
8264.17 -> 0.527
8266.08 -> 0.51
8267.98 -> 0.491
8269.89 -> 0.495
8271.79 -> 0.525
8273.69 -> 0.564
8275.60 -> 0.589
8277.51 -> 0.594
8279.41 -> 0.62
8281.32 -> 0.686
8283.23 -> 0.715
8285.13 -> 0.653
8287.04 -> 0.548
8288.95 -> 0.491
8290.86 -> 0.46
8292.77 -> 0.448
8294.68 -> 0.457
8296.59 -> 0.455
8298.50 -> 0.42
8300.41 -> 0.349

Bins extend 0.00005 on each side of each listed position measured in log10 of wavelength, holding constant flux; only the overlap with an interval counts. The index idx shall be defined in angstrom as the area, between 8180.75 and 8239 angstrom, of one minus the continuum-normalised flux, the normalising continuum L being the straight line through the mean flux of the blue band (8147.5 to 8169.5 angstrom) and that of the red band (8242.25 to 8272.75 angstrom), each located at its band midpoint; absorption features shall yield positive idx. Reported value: 2.6 angstrom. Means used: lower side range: 0.564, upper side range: 0.544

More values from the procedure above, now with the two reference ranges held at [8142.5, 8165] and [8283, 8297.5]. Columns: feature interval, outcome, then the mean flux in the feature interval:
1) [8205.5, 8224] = 0.61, 0.529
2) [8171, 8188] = 0.59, 0.542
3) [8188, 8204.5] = 0.52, 0.537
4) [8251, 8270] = 0.05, 0.529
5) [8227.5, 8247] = 0.30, 0.531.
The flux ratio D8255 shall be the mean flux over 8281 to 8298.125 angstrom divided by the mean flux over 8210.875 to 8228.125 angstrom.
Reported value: 1.00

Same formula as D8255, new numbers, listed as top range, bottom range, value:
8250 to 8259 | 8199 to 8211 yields 1.00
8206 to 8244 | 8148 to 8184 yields 0.95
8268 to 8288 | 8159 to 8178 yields 1.07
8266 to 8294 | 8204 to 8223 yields 1.06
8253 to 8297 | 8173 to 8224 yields 1.02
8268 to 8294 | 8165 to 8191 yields 1.04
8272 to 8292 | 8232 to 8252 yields 1.09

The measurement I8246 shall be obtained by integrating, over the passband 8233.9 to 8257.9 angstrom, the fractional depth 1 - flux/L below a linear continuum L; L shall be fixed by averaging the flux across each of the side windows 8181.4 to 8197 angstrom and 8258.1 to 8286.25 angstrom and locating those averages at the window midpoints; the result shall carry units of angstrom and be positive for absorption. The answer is 0.5 angstrom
